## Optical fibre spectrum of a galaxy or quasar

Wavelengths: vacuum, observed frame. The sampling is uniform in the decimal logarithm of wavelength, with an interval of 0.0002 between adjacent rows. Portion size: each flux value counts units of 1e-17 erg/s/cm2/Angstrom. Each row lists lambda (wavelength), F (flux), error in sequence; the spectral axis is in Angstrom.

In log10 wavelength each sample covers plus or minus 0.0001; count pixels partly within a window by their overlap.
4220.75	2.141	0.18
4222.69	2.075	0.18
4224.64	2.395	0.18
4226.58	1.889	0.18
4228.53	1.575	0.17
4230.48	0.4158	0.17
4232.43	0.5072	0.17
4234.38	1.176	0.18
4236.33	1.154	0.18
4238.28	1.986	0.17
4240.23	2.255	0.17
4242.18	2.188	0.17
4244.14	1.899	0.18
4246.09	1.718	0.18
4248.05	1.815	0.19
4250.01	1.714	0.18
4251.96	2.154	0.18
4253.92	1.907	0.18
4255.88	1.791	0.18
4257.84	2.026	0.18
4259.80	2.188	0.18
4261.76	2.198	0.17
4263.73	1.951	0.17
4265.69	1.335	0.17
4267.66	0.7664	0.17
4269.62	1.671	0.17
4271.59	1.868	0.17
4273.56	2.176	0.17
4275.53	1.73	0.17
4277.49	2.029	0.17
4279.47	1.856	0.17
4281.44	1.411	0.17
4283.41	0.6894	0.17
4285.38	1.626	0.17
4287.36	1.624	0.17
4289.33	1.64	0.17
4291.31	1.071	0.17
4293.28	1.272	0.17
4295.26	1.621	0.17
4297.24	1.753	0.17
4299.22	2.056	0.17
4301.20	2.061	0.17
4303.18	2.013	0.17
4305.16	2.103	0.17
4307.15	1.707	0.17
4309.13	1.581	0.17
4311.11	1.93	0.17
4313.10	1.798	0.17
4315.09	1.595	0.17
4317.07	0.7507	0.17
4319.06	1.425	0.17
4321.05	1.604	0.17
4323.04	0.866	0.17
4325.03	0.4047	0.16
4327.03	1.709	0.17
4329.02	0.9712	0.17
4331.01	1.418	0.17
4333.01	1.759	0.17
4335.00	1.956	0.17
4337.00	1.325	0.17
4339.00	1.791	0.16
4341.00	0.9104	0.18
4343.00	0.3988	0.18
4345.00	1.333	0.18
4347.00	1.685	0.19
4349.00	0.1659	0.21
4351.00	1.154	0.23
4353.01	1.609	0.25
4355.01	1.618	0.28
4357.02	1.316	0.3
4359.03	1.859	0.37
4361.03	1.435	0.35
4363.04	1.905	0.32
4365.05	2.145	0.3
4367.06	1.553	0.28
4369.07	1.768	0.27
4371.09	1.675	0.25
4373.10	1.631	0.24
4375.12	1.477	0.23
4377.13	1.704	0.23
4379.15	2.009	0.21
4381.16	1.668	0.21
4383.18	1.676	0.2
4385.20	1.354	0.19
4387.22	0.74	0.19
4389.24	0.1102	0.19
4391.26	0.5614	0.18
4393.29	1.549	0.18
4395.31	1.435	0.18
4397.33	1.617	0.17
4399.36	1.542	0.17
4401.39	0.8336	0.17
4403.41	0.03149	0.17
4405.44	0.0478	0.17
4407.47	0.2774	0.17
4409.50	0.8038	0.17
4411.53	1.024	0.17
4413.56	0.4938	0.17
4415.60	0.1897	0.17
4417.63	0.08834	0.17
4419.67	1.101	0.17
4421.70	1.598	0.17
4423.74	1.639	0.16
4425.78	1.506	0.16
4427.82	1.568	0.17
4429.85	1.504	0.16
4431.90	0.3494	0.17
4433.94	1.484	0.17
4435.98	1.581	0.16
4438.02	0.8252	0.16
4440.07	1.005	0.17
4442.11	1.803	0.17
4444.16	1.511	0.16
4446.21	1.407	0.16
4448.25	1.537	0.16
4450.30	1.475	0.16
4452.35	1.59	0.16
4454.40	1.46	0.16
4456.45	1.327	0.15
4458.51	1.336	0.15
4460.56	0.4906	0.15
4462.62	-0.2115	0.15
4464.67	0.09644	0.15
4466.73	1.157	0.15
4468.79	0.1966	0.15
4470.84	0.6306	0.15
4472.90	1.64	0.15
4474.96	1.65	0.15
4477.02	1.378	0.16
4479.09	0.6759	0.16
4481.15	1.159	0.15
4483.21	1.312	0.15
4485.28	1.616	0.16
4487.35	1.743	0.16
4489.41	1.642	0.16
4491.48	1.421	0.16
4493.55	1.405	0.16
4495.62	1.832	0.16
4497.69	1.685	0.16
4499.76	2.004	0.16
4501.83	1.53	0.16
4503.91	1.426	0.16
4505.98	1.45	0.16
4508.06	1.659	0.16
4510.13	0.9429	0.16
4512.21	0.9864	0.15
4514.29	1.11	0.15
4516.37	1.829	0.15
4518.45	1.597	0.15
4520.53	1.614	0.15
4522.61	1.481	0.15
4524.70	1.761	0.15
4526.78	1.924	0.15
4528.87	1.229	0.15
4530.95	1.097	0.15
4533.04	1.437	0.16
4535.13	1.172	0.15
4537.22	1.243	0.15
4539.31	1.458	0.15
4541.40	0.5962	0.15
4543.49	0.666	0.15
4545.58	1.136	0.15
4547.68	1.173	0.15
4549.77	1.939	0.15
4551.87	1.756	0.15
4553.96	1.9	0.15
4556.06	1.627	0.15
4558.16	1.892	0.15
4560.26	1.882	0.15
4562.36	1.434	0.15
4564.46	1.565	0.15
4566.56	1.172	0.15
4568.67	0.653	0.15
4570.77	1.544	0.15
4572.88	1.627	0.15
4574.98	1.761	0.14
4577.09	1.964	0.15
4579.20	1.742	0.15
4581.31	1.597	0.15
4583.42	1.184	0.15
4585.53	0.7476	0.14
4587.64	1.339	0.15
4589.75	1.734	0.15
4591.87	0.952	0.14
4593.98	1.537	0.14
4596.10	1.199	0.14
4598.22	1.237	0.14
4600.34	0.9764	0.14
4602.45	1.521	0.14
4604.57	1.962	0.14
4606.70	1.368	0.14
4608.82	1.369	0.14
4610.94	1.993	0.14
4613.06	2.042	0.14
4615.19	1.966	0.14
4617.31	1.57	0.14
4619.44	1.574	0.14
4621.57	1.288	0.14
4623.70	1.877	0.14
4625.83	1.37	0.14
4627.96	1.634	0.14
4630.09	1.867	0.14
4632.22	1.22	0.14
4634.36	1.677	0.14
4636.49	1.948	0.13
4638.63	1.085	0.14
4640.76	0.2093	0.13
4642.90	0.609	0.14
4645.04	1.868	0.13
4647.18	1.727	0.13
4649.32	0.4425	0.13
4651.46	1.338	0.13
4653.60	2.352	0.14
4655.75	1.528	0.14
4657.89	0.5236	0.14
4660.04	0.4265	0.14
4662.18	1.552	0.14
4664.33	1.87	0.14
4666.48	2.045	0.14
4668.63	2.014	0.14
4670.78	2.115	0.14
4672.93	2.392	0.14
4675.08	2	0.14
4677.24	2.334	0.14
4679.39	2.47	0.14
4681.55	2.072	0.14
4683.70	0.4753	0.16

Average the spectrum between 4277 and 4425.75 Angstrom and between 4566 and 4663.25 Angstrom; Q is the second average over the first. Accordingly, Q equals 1.06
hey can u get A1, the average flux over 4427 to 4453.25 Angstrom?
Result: 1.35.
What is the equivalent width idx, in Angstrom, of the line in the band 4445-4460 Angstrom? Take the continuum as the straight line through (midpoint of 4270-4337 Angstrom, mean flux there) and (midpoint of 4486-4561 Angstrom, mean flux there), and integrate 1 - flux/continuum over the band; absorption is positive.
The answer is 0.9 Angstrom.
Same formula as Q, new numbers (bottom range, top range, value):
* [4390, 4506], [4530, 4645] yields 1.24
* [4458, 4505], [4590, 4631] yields 1.28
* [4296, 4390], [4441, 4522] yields 0.89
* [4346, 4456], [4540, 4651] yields 1.15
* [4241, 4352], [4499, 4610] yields 0.91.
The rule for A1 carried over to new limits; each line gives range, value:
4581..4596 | 1.28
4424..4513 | 1.28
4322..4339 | 1.33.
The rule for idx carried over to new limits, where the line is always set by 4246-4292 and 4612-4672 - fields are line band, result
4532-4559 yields 2.9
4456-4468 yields 7.0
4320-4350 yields 8.1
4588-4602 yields 2.2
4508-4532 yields 2.1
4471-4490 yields 2.4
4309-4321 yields 1.2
